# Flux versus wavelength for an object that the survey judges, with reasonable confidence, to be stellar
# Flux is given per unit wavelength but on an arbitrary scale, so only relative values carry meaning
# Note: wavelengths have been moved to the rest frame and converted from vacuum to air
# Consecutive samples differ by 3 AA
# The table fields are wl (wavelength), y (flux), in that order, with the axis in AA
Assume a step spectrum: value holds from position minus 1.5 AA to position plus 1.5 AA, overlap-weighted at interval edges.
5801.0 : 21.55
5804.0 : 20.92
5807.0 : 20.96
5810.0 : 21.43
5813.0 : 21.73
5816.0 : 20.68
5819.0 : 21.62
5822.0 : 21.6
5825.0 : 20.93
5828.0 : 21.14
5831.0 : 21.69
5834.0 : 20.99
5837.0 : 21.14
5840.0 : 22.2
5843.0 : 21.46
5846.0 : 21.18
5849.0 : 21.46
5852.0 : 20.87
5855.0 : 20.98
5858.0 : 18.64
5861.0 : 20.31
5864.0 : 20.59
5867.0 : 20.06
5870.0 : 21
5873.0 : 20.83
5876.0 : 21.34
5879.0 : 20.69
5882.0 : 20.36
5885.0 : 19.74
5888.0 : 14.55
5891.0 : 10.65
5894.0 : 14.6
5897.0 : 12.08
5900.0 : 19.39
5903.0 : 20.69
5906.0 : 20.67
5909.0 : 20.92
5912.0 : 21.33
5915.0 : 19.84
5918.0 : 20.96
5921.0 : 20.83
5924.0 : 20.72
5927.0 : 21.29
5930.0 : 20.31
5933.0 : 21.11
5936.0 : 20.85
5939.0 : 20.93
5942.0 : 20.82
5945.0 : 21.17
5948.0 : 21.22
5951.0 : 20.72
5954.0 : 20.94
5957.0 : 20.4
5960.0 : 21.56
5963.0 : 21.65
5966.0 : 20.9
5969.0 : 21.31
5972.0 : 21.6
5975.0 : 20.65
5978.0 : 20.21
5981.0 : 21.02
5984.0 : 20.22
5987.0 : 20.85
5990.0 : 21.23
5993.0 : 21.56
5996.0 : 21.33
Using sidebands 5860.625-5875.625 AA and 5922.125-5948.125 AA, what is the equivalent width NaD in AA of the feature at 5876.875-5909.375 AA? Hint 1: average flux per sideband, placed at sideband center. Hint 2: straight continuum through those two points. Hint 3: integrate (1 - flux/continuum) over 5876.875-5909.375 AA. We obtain 4.9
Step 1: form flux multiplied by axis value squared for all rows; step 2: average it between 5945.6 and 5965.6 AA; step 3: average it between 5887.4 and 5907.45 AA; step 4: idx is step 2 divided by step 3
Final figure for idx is 1.33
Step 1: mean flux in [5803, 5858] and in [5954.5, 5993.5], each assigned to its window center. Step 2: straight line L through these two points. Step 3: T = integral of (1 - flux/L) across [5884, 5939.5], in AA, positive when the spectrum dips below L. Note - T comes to 5.5 AA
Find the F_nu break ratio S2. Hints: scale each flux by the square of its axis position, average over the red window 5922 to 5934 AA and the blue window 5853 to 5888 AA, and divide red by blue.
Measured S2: 1.05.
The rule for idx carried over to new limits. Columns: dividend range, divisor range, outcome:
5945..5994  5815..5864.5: 1.04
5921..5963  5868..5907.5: 1.17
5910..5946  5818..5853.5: 1.01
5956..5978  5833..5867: 1.05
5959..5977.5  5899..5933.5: 1.04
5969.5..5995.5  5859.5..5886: 1.06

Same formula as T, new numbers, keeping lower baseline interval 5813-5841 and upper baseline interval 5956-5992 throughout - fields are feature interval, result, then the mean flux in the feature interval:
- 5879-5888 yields 0.83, 19.2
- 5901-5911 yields 0.20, 20.7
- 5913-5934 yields 0.37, 20.7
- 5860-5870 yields 0.39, 20.4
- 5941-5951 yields 0.01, 21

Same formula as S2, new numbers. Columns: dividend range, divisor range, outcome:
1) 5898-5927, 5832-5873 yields 1.00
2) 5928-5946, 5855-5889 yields 1.07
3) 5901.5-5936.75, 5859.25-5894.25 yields 1.12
